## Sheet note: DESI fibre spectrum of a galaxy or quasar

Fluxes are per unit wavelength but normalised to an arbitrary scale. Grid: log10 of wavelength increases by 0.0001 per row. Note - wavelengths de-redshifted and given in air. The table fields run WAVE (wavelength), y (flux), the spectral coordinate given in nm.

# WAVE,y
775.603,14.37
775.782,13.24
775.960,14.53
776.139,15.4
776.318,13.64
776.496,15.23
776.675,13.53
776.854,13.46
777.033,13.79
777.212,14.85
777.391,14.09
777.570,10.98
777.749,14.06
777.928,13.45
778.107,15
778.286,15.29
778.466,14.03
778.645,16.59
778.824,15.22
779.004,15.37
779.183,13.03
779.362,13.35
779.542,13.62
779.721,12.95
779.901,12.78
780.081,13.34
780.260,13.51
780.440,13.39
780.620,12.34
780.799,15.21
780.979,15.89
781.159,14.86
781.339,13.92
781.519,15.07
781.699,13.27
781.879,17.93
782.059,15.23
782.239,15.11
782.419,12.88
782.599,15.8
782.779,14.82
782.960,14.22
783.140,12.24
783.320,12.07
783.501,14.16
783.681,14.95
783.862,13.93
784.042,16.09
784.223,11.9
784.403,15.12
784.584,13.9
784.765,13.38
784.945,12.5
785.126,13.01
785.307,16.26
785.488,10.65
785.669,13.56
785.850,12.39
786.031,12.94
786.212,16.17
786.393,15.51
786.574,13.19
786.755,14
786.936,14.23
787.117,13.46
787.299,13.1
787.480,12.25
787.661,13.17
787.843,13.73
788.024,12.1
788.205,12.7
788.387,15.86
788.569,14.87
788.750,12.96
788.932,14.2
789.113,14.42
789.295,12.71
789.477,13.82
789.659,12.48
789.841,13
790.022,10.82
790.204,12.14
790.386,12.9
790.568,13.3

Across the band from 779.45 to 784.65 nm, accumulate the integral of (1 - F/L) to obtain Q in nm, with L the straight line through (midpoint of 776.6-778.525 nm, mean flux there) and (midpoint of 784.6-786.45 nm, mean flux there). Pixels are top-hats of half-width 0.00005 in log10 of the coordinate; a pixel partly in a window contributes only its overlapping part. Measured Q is -0.17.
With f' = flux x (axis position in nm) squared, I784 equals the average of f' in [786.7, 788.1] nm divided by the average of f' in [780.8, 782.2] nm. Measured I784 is 0.89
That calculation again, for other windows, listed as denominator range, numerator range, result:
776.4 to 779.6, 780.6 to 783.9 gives 1.03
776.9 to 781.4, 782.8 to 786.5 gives 0.99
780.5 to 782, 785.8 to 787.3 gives 0.96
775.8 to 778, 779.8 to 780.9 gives 0.98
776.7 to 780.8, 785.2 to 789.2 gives 1.01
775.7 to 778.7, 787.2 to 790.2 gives 0.96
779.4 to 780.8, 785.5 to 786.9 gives 1.06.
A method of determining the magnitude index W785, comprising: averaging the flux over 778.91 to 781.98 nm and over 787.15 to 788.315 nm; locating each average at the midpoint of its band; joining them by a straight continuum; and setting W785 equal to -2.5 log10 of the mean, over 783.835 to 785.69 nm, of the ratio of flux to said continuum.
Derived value -0.02 mag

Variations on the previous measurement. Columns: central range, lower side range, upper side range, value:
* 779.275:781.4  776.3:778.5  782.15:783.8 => 0.02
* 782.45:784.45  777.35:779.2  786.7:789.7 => -0.01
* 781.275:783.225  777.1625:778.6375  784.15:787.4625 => -0.06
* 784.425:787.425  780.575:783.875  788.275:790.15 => 0.02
